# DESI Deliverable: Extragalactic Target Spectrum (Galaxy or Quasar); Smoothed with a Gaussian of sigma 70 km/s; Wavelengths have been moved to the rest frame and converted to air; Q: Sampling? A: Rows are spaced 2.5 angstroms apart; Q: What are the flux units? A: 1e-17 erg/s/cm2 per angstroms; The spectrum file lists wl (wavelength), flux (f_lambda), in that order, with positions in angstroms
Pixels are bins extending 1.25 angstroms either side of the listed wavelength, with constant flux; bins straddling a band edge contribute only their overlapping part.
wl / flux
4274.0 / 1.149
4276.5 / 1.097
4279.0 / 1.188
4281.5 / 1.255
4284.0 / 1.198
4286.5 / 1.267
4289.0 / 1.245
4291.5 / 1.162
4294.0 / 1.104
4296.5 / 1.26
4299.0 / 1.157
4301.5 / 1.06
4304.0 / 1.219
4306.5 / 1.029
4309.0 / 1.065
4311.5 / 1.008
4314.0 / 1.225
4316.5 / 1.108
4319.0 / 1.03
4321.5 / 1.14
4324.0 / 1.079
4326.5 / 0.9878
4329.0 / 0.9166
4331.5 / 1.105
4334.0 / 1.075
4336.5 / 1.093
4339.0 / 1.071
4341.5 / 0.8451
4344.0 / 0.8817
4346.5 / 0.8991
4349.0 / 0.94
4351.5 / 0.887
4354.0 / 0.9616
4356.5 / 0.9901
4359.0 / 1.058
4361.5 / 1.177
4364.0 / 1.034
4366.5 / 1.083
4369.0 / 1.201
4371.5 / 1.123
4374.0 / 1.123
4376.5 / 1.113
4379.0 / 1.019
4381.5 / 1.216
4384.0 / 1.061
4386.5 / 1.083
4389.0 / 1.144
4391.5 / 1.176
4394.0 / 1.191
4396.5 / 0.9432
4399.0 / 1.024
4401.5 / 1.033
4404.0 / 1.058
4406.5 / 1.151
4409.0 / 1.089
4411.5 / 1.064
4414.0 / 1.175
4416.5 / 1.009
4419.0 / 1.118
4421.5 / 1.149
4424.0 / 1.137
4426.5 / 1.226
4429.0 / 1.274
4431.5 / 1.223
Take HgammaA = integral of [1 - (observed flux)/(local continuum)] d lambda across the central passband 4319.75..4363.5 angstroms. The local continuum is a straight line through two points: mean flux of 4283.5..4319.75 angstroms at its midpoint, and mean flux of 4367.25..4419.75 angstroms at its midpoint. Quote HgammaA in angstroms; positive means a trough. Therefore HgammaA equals 4.6 angstroms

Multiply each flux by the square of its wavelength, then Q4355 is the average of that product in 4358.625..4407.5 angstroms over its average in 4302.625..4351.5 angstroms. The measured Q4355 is 1.1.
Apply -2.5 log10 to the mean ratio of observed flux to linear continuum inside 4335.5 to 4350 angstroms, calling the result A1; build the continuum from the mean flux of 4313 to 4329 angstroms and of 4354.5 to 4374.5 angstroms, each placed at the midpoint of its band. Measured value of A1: 0.14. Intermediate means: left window 1.08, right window 1.09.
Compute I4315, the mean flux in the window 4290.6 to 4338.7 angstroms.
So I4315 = 1.09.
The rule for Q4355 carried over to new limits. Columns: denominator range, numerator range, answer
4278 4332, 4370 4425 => 1.02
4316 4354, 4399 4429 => 1.15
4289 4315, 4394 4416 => 0.99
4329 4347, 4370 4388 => 1.14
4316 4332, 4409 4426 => 1.11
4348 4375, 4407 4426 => 1.08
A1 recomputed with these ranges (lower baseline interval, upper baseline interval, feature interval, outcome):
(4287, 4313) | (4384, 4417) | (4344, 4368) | 0.11 mag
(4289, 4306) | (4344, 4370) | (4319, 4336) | 0.04 mag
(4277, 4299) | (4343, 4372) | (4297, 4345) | 0.05 mag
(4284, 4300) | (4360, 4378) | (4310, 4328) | 0.09 mag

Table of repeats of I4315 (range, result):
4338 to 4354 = 0.921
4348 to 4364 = 1.01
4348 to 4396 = 1.08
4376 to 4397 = 1.11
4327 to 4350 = 0.981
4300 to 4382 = 1.05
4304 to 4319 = 1.09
